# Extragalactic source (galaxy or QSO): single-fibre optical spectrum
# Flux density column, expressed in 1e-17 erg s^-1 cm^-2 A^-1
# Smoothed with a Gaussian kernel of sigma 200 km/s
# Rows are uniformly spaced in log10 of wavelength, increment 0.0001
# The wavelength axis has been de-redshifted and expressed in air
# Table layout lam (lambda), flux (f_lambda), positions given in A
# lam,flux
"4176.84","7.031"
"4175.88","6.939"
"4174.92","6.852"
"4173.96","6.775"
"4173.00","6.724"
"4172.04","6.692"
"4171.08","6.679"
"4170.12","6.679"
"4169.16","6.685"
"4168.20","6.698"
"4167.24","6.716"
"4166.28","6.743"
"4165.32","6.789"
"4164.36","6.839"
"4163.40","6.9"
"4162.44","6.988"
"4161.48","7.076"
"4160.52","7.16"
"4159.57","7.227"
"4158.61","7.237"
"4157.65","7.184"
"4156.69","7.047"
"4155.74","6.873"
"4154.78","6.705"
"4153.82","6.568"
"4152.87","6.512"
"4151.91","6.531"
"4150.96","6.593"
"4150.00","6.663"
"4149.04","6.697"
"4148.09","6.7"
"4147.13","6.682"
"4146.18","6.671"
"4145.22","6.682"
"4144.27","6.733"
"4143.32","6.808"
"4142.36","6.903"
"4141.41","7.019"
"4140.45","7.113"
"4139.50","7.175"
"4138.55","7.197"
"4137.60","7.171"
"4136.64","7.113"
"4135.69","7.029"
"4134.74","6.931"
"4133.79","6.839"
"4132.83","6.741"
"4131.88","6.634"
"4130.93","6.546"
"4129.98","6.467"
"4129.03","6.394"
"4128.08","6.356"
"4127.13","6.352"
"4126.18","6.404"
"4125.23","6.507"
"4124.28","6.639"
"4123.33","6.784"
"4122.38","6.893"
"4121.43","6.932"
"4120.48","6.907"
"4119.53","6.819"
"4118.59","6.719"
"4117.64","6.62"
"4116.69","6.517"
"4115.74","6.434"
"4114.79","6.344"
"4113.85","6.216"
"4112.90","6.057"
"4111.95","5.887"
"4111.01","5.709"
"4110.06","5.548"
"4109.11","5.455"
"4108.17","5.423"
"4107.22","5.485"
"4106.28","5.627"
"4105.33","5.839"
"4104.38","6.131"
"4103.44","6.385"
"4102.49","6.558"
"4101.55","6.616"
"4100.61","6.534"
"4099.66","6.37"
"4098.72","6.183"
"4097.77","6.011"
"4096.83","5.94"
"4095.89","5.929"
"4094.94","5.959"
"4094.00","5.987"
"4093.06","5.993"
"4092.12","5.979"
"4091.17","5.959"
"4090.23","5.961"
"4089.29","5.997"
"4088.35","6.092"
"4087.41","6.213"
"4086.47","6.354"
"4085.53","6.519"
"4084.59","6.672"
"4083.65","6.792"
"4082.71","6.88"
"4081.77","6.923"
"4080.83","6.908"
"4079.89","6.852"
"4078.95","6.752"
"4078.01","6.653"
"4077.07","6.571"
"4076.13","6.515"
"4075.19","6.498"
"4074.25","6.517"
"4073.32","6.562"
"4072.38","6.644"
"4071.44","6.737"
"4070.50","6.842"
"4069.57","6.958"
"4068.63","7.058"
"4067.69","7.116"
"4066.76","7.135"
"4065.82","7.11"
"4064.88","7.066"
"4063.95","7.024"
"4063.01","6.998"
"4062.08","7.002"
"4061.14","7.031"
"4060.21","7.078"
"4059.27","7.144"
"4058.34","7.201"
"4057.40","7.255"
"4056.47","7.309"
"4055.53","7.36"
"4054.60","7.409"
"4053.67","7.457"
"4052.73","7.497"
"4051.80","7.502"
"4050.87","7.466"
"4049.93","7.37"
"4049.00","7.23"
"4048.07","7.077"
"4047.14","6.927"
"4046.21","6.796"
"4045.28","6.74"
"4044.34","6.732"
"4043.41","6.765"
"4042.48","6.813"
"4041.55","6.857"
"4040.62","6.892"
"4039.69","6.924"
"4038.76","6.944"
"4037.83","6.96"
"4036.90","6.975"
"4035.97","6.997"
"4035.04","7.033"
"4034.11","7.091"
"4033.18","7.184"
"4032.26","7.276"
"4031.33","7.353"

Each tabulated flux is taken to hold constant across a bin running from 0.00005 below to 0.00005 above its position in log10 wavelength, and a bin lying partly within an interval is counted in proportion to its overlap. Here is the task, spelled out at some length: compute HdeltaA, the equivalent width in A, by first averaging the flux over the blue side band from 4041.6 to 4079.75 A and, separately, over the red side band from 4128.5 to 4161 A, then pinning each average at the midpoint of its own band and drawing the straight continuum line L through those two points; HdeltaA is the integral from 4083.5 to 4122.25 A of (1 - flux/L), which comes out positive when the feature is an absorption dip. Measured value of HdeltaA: 4.1 A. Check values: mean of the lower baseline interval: 6.99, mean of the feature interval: 6.19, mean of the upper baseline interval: 6.84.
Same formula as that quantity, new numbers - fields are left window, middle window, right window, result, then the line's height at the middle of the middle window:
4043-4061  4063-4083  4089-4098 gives -0.81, 6.57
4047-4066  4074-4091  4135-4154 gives 1.39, 7.11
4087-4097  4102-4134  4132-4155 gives 0.47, 6.42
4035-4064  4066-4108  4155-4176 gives 3.66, 7.02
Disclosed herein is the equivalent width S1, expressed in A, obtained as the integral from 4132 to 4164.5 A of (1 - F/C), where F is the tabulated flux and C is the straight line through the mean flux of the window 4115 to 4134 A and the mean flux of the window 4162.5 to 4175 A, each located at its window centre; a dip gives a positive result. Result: -0.96 A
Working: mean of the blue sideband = 6.62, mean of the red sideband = 6.76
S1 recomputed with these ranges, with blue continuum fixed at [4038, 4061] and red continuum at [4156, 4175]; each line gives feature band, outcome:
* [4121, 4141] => 0.5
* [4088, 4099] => 1.6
